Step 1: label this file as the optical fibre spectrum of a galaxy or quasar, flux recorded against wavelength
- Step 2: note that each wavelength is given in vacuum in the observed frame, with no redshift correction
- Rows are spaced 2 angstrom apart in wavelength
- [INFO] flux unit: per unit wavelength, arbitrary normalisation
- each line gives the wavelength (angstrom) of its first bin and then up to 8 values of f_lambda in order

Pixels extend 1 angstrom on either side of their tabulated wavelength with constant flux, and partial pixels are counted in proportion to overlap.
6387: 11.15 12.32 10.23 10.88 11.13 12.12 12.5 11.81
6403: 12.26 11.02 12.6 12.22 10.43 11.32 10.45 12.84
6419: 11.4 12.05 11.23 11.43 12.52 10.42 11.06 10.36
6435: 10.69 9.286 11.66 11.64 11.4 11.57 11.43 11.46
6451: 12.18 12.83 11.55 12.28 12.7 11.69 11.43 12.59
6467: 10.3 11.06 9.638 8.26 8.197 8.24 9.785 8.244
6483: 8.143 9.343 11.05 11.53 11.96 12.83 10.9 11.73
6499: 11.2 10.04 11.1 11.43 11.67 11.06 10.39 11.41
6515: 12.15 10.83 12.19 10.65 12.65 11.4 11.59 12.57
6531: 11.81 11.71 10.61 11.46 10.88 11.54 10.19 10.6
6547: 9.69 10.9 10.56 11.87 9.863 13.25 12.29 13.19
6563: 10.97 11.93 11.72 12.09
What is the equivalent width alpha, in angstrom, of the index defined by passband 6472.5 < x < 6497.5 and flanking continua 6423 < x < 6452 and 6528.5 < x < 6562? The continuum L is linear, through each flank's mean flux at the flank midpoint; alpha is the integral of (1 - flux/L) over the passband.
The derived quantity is 2.78 angstrom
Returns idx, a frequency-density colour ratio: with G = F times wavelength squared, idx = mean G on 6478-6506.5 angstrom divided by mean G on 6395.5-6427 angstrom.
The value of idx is 0.93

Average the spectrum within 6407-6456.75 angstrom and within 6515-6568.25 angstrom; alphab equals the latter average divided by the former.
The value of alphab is 1.0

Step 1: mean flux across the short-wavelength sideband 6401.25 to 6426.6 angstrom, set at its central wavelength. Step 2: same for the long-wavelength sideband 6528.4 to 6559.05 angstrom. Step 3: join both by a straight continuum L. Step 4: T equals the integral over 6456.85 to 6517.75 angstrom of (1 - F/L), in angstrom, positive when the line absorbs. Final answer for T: 3.5 angstrom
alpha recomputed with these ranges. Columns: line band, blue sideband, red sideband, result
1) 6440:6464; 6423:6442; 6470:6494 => -3.0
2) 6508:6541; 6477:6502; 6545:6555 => -2.8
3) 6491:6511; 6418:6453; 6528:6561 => 0.0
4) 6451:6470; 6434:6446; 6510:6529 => -1.2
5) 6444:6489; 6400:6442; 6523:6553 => 2.6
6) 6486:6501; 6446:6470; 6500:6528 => 0.0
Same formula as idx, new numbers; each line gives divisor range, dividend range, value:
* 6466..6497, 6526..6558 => 1.14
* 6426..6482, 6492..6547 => 1.06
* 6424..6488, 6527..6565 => 1.08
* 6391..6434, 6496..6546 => 1.02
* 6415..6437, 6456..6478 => 0.95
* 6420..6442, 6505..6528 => 1.06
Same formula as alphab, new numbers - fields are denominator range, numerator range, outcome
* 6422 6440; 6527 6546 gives 1.03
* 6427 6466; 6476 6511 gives 0.92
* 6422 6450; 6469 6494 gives 0.88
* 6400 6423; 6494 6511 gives 0.95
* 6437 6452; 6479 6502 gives 0.92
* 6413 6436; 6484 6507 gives 0.99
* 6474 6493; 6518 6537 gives 1.19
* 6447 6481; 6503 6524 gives 1.06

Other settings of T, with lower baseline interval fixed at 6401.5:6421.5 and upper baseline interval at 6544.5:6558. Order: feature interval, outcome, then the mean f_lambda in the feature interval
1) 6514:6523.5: -0.4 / 11.6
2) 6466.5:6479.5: 2.4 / 9.3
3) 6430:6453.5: 0.5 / 11.3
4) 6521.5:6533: -0.9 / 11.9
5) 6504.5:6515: -0.1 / 11.3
